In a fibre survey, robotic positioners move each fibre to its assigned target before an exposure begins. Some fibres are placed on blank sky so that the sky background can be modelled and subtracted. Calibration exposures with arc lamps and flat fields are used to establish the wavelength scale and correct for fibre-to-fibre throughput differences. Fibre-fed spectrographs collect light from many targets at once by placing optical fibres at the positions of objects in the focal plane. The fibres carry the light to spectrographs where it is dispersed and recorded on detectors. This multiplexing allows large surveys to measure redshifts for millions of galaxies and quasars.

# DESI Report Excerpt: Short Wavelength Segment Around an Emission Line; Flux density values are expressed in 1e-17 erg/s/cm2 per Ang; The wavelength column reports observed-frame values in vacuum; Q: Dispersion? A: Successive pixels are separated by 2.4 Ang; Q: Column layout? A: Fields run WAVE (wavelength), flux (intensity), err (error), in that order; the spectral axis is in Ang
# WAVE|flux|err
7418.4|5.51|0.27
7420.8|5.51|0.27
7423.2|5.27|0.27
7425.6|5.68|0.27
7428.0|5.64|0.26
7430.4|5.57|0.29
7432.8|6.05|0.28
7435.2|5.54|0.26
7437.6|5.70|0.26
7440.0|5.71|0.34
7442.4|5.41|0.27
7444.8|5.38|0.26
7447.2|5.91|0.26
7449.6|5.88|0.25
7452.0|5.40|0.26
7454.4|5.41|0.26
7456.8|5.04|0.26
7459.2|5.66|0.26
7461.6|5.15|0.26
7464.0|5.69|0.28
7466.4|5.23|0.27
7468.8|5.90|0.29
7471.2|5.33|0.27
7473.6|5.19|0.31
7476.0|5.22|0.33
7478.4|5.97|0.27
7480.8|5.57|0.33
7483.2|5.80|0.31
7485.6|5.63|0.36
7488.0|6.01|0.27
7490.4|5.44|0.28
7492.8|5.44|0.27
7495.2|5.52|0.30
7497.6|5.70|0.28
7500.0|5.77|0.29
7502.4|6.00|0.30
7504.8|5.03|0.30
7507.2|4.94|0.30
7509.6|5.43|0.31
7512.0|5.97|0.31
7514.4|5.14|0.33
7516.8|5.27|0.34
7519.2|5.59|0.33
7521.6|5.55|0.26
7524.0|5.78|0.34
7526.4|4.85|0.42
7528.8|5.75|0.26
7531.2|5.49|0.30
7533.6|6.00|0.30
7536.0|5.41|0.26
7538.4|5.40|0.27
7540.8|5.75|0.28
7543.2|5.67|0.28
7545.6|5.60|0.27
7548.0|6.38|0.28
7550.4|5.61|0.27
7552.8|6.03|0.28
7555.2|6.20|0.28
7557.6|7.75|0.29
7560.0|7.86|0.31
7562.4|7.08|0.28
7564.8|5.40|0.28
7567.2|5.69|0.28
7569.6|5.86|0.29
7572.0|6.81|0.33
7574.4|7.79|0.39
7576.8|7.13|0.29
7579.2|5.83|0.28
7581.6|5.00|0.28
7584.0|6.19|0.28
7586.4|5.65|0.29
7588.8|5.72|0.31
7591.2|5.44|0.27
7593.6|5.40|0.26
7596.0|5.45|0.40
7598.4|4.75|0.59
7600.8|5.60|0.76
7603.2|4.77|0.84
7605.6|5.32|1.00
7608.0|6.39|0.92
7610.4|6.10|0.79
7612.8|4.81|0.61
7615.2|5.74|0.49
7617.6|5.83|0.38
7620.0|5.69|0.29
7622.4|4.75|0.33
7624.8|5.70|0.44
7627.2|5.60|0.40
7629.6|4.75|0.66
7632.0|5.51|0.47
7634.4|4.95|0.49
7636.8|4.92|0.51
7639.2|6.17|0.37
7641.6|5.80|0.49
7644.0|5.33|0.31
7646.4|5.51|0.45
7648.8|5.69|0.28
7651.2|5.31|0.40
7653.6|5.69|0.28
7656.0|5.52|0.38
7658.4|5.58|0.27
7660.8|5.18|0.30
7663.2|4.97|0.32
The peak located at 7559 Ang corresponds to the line [S II] 6716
